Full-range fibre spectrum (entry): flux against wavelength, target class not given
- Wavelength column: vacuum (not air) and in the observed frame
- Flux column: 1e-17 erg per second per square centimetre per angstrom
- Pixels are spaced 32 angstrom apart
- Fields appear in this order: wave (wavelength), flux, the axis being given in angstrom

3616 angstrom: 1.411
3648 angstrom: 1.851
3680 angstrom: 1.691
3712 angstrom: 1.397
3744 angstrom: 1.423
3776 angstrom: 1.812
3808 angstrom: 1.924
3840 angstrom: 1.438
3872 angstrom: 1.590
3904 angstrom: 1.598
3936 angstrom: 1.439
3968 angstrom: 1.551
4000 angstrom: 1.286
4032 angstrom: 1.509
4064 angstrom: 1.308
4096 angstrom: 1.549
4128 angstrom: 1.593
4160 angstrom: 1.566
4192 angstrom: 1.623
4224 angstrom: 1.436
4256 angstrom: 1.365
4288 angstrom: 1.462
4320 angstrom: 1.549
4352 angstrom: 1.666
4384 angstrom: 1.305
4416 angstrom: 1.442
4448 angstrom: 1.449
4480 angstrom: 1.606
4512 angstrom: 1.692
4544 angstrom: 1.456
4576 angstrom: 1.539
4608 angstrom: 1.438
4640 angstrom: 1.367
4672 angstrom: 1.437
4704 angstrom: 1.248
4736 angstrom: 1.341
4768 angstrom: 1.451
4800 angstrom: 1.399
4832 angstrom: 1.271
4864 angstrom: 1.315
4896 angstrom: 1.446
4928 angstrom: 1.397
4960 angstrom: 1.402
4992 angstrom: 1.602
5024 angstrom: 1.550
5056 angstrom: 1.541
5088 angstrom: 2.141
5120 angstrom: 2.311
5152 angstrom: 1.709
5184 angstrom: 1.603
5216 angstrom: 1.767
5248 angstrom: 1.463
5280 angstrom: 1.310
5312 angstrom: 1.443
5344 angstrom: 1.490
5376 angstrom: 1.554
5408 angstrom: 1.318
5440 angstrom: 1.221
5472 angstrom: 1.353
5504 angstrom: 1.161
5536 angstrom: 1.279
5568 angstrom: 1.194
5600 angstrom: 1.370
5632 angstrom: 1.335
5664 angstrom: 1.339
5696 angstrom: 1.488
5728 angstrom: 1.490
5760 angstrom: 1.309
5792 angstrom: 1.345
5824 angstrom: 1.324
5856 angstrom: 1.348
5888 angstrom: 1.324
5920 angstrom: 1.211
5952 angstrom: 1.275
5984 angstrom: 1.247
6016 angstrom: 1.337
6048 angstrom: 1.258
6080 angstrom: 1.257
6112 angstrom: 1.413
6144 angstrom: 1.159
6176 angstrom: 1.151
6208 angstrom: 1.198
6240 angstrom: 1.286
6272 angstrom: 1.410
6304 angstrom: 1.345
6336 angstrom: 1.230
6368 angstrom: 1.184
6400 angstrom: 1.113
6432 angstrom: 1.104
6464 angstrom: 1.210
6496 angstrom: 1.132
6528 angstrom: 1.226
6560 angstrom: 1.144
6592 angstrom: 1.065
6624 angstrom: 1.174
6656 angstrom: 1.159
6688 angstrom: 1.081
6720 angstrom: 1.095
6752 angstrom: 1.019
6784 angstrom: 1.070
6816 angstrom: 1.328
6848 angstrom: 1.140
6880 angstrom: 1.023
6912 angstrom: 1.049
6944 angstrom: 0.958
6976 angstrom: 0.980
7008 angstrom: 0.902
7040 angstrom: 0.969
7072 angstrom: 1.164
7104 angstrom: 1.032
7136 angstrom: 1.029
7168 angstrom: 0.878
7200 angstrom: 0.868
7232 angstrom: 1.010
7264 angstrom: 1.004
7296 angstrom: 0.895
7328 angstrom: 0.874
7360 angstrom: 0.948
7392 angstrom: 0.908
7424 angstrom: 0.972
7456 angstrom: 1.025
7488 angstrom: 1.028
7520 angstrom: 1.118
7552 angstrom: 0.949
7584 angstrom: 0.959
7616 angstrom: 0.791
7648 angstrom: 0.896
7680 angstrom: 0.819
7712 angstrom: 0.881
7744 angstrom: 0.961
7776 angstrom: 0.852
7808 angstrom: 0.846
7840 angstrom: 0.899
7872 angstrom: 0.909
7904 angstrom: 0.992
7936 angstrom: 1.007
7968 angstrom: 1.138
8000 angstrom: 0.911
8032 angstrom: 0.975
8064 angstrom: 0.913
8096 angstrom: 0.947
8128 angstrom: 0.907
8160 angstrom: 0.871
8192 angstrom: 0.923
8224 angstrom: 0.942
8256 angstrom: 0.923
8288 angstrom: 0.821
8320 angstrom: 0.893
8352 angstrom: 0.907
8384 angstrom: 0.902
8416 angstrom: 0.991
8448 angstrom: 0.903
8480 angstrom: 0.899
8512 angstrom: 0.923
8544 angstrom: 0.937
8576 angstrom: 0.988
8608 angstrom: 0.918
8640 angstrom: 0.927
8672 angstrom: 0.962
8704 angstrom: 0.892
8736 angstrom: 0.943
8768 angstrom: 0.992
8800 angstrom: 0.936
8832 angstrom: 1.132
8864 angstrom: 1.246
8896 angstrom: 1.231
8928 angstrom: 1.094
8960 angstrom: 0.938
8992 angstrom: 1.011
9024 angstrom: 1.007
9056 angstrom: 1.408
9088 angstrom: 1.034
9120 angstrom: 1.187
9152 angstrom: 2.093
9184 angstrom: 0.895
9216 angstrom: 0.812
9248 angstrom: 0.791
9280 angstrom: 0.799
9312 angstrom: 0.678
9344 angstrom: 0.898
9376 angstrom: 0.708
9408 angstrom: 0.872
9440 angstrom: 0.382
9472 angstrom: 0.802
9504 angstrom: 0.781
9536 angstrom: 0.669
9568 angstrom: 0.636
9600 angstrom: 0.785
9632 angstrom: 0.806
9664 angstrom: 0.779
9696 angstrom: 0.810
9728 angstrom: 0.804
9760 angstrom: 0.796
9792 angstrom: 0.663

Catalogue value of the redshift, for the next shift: 0.83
